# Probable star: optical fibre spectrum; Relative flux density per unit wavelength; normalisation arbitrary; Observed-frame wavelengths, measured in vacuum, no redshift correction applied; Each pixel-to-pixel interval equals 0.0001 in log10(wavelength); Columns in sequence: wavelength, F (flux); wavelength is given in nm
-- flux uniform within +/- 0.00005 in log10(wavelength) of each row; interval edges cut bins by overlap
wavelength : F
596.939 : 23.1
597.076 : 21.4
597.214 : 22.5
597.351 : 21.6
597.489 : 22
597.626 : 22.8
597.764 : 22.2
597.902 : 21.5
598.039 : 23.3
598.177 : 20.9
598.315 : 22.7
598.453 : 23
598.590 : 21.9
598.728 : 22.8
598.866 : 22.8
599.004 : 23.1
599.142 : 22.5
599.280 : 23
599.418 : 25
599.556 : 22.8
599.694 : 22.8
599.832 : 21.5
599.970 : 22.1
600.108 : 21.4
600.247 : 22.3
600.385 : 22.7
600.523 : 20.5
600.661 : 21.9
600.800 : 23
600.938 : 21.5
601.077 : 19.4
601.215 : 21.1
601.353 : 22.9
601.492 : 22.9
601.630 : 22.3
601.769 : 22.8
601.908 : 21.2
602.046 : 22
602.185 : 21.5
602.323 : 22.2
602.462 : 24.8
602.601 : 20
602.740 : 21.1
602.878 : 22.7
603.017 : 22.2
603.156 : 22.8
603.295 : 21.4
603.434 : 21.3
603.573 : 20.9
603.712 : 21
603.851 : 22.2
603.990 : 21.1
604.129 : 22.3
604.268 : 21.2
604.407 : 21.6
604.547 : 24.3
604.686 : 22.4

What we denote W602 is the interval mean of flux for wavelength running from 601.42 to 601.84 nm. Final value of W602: 22.6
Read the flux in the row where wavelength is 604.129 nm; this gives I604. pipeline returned 22.3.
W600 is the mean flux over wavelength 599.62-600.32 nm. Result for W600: 22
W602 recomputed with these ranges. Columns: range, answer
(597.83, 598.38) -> 22.1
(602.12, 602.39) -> 21.9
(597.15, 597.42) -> 22.1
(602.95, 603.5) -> 21.9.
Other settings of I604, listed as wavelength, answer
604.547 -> 24.3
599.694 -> 22.8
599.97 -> 22.1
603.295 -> 21.4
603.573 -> 20.9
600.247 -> 22.3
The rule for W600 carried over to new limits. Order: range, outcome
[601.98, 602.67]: 22.1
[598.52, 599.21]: 22.6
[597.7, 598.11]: 22.3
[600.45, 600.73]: 21.3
